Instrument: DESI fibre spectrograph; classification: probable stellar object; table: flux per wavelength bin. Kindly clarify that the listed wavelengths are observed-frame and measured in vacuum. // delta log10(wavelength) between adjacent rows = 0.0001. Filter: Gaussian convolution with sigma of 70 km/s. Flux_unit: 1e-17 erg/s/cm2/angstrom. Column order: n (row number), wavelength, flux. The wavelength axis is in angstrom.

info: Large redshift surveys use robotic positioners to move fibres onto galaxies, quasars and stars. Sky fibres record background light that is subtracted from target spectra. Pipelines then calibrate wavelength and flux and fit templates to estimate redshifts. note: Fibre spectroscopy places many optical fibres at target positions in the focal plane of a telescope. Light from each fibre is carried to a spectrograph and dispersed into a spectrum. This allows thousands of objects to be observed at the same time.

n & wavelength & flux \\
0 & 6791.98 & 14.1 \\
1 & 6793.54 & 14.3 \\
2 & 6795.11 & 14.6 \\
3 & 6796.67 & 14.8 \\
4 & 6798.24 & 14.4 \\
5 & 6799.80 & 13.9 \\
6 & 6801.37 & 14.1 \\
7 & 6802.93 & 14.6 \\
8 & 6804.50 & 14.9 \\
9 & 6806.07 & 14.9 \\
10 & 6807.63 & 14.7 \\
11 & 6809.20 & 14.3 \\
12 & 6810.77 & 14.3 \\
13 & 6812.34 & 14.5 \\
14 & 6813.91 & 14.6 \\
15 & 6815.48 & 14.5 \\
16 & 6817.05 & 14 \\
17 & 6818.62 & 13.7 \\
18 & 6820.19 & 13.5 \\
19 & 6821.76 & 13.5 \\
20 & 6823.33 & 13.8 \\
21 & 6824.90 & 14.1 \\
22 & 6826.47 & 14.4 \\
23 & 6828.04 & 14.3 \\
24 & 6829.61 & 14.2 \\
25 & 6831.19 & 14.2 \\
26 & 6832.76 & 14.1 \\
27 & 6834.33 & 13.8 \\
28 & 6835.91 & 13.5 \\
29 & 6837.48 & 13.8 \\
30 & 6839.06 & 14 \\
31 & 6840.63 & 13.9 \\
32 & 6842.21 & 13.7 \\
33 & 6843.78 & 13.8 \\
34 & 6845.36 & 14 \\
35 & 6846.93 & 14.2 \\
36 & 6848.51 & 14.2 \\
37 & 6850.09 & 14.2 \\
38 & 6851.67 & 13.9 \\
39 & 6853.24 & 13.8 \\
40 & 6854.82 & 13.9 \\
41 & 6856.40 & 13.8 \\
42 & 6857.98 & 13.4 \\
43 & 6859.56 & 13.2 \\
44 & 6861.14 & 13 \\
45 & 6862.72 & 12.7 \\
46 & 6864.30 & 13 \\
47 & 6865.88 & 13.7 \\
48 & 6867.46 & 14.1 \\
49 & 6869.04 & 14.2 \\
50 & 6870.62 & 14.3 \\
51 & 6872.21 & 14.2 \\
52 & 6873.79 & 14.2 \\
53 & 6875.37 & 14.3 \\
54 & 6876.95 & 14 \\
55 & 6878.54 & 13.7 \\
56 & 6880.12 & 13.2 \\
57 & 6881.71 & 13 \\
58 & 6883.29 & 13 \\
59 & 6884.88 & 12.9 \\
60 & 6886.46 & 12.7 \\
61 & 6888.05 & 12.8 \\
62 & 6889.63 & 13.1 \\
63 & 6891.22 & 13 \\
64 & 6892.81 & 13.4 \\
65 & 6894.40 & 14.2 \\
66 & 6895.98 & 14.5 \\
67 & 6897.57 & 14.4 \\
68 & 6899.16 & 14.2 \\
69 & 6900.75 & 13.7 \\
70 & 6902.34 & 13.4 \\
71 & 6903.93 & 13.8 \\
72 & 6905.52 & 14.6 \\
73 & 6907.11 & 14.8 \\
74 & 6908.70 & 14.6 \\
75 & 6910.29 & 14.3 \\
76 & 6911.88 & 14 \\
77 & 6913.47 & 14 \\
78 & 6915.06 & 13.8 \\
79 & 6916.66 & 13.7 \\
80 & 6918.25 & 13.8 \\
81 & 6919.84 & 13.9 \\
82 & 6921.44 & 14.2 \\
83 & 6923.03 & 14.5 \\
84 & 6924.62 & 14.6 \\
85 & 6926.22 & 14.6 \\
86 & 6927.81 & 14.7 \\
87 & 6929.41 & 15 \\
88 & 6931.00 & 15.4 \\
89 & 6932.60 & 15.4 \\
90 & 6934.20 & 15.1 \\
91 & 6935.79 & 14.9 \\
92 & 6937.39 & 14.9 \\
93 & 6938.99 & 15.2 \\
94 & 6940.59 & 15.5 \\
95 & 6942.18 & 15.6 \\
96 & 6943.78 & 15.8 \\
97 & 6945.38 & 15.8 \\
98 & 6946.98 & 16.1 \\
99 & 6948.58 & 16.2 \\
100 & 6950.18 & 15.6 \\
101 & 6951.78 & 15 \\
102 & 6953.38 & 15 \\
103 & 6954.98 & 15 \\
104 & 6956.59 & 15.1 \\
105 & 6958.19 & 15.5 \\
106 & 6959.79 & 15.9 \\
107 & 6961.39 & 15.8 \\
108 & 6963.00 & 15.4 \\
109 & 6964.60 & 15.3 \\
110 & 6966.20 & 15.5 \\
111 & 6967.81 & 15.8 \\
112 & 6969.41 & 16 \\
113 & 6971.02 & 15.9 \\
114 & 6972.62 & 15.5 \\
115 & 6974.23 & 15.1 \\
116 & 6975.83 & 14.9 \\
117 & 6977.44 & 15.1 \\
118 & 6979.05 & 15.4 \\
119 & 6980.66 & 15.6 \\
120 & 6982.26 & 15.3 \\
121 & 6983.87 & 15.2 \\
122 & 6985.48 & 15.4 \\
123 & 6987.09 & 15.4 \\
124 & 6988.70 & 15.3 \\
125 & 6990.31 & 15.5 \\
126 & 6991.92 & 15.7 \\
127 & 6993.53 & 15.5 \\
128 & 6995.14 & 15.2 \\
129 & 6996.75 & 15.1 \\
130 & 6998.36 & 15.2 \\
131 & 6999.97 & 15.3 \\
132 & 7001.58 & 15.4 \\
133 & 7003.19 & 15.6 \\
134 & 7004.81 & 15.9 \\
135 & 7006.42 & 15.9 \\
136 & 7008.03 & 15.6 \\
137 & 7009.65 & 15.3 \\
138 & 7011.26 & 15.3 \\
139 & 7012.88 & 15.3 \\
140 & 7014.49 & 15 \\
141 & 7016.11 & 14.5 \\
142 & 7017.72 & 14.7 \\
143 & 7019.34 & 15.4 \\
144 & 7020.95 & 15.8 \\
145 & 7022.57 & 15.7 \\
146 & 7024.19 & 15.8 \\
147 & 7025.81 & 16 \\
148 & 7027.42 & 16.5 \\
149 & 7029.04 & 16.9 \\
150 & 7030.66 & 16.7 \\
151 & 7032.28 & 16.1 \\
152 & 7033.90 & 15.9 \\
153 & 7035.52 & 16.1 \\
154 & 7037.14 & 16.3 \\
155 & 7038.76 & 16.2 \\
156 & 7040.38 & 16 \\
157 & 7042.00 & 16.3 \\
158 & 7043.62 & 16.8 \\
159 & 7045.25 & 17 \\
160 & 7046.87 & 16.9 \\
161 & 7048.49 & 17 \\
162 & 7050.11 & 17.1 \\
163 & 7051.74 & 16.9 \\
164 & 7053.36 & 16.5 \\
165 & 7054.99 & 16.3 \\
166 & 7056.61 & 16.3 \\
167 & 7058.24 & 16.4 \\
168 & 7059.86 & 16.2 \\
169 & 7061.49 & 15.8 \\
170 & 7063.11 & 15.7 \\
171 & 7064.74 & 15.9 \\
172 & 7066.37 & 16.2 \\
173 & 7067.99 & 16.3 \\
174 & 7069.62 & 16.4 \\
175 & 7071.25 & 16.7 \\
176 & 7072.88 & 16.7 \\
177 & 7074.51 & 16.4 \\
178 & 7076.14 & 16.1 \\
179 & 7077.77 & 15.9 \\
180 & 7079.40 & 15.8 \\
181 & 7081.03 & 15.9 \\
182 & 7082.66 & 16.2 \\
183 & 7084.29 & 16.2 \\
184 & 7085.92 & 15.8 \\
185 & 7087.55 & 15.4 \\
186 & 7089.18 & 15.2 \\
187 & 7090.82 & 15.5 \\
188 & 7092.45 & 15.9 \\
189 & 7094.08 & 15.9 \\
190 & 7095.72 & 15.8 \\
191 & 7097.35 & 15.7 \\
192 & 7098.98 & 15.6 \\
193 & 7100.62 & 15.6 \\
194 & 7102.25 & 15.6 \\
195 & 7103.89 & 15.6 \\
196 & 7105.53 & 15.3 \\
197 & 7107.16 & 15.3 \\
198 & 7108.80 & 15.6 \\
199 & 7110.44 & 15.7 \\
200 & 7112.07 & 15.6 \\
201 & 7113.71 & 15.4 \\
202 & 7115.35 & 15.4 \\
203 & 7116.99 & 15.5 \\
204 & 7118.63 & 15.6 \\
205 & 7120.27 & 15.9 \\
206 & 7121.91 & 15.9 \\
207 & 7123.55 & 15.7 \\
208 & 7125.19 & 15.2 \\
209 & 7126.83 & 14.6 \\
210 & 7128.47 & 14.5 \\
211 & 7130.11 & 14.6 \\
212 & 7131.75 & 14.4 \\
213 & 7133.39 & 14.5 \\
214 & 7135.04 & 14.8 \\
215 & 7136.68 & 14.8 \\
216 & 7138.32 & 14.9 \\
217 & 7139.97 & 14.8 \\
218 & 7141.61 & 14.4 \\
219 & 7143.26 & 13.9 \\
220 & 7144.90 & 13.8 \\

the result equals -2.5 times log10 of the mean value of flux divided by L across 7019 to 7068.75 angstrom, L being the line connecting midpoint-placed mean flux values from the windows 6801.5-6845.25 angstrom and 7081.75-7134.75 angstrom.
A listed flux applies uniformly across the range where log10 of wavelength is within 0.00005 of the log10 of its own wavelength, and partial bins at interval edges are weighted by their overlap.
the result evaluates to -0.079 mag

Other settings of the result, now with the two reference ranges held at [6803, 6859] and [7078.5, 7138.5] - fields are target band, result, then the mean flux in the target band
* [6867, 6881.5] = 0.02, 14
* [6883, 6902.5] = 0.07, 13.5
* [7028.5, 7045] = -0.09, 16.3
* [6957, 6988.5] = -0.05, 15.5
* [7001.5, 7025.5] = -0.03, 15.4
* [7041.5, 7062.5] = -0.10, 16.6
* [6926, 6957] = -0.05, 15.3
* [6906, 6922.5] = 0.03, 14.1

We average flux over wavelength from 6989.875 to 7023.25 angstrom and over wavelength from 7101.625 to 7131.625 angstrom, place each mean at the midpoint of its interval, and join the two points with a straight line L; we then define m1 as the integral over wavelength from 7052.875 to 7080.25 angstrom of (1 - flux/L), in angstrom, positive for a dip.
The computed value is -1.5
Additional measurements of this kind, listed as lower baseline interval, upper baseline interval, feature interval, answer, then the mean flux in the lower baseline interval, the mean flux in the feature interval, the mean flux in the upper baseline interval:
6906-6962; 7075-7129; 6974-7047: -2.00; 14.9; 15.7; 15.6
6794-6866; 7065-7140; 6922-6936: -0.30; 14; 14.9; 15.6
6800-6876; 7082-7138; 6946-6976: -1.81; 14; 15.5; 15.4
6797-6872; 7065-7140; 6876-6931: 1.90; 14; 13.9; 15.6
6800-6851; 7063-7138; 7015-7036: -0.87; 14.1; 15.8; 15.6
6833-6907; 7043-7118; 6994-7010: -0.31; 13.7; 15.5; 16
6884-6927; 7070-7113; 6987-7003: -0.59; 13.9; 15.4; 15.8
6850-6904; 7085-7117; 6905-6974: -4.34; 13.6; 15.1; 15.6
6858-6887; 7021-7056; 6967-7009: 0.21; 13.5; 15.5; 16.4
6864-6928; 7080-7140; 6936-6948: -1.12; 13.9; 15.5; 15.4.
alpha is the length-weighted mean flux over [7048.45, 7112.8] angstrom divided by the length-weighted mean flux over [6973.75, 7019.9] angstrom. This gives 1.0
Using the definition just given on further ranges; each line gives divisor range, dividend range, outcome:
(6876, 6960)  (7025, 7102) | 1.12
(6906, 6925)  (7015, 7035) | 1.12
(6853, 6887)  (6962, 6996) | 1.14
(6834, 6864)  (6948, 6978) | 1.13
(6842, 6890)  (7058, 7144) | 1.14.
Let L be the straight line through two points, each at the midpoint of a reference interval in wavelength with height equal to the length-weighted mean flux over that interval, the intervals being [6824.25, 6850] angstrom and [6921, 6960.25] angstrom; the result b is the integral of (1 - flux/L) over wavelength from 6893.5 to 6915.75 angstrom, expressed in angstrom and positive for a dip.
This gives 1.0 angstrom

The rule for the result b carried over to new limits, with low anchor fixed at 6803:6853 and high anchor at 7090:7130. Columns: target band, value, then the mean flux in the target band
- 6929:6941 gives -0.43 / 15.2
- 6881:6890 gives 0.93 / 12.9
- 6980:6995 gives -0.53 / 15.4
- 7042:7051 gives -1.01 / 16.9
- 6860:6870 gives 0.59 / 13.5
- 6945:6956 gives -0.59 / 15.5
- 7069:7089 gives -0.97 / 16.1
